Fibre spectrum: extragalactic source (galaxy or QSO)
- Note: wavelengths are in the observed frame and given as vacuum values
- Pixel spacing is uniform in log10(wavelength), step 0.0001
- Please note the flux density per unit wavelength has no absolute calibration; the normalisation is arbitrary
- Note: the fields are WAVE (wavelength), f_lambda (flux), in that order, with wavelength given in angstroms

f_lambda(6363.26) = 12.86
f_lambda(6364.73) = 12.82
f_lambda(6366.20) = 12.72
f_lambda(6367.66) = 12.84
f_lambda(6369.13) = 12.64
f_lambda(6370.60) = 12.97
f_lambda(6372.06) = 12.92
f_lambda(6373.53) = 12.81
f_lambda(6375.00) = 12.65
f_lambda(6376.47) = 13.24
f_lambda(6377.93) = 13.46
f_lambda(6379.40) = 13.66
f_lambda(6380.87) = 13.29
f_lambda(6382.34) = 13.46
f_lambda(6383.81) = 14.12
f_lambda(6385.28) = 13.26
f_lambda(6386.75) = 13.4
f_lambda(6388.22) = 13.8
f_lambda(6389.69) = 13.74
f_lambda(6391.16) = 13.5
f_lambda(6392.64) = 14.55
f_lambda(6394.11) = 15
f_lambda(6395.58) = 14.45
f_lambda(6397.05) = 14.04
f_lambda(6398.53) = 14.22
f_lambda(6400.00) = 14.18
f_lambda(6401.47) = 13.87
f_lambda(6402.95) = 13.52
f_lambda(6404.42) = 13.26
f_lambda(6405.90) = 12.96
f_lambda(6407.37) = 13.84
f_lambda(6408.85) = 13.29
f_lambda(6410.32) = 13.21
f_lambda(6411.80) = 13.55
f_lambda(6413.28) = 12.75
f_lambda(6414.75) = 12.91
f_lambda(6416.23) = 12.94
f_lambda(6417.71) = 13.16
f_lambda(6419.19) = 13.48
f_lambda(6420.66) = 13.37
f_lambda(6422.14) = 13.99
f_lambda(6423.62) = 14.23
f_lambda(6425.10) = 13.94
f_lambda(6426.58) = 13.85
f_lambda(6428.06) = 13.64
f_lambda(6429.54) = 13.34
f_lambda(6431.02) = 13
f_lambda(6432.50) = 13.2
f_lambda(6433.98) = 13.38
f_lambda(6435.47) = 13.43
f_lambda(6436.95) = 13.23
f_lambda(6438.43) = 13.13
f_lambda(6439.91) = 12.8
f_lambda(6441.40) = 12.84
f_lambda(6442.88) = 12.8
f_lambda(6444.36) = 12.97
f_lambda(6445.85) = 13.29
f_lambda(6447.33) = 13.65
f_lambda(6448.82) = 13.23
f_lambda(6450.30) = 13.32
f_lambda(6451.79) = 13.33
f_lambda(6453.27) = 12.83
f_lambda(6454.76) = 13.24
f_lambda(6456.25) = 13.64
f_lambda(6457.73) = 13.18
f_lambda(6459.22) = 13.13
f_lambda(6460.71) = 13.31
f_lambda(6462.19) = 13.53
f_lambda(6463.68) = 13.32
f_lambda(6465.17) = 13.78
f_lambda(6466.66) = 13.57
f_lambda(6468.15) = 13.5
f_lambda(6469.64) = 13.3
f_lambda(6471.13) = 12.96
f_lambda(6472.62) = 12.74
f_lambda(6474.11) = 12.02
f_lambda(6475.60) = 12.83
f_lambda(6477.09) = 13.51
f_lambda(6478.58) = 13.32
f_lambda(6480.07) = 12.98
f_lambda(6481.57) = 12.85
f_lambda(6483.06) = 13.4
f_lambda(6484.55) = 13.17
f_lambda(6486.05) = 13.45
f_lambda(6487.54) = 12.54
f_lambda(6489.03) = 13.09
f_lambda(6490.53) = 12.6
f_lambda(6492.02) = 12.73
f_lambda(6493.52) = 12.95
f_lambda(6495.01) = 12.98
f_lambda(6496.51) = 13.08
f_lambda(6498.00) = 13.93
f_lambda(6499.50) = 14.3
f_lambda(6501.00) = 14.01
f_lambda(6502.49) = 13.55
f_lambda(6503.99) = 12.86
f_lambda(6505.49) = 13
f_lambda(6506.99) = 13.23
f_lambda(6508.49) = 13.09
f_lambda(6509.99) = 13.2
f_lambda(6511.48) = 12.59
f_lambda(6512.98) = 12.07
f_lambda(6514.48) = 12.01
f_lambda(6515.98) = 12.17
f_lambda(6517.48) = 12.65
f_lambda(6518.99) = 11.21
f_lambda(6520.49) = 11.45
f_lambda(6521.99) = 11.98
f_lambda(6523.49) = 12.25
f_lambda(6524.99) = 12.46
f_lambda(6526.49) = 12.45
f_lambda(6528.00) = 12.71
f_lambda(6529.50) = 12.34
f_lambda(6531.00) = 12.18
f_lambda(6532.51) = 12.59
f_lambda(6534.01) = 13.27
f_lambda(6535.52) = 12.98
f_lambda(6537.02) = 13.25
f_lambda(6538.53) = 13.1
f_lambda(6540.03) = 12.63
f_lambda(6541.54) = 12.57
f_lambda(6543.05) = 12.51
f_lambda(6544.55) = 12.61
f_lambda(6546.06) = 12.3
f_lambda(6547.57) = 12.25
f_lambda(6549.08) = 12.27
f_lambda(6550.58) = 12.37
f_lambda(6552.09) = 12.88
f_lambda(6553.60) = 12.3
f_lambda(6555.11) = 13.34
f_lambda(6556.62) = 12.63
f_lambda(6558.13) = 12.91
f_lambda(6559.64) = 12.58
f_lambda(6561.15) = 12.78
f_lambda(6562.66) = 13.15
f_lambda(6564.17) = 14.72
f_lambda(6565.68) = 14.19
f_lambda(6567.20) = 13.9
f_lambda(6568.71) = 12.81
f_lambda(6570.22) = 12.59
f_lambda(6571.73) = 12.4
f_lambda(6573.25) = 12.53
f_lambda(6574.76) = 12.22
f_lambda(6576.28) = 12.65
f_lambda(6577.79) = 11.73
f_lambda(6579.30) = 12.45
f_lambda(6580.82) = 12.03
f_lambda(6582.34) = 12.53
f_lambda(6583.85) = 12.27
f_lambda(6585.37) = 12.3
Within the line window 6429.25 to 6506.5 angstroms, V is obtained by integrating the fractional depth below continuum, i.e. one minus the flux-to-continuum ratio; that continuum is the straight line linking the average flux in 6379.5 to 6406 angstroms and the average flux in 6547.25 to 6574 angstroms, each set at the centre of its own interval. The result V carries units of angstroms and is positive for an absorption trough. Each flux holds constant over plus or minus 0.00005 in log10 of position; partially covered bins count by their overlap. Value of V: 1.3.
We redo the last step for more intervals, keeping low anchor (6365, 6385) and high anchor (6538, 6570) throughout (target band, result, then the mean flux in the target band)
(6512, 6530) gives 1.1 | 12.1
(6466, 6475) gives 0.0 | 13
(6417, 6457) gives -0.9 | 13.3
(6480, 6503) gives -0.5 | 13.2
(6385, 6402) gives -1.2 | 14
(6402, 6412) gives -0.2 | 13.4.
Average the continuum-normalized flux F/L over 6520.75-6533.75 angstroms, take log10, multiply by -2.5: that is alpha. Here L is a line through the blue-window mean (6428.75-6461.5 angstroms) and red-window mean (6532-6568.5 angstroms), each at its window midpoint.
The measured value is 0.052 mag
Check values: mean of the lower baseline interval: 13.2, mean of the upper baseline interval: 12.9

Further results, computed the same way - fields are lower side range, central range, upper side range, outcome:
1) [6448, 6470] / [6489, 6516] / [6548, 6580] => 0.01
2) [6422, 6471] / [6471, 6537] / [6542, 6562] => 0.01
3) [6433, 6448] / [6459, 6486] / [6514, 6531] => -0.04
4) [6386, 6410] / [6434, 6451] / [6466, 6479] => 0.02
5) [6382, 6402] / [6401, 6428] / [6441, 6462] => 0.02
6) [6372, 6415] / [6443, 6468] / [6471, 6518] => -0.01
